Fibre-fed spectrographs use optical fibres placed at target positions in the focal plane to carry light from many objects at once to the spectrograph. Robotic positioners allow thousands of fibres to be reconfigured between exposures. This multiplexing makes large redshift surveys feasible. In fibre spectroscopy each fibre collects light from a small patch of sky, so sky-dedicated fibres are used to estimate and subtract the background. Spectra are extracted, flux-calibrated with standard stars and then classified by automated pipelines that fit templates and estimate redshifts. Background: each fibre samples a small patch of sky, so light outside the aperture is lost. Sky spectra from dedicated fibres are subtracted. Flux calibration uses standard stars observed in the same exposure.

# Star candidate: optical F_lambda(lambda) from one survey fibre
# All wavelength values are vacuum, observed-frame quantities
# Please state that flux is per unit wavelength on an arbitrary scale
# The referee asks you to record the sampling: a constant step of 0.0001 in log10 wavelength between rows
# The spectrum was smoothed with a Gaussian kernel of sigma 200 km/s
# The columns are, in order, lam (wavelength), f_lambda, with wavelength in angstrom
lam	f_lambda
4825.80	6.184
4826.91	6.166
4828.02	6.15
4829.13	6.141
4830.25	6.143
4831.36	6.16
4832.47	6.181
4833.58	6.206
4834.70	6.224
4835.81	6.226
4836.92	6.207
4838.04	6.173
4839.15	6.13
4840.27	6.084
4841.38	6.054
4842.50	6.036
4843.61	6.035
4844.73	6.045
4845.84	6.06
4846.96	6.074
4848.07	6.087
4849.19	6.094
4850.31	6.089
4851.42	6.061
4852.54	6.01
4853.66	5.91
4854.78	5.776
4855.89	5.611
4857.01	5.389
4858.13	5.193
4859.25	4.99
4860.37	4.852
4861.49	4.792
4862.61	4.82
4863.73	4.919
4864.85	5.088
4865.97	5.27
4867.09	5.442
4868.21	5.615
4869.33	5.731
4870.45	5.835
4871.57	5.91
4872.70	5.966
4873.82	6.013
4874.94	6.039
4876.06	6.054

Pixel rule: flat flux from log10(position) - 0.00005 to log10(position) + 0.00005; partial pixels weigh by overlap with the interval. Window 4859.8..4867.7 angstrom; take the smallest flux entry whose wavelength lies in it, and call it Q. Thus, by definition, 4.792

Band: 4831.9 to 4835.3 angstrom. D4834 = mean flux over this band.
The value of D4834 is 6.21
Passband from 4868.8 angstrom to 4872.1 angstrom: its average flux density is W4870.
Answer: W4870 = 5.83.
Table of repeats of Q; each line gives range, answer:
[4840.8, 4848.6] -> 6.035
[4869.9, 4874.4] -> 5.835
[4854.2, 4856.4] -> 5.611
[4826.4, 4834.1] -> 6.141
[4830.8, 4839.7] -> 6.13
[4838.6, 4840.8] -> 6.084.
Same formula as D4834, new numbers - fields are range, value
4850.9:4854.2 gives 5.98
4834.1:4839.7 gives 6.19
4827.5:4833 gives 6.15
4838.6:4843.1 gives 6.07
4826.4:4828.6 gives 6.17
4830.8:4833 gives 6.18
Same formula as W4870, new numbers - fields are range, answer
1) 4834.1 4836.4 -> 6.22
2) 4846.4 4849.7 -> 6.09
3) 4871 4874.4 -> 5.96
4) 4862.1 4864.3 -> 4.87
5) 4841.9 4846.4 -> 6.04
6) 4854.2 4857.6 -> 5.59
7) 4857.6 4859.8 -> 5.09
